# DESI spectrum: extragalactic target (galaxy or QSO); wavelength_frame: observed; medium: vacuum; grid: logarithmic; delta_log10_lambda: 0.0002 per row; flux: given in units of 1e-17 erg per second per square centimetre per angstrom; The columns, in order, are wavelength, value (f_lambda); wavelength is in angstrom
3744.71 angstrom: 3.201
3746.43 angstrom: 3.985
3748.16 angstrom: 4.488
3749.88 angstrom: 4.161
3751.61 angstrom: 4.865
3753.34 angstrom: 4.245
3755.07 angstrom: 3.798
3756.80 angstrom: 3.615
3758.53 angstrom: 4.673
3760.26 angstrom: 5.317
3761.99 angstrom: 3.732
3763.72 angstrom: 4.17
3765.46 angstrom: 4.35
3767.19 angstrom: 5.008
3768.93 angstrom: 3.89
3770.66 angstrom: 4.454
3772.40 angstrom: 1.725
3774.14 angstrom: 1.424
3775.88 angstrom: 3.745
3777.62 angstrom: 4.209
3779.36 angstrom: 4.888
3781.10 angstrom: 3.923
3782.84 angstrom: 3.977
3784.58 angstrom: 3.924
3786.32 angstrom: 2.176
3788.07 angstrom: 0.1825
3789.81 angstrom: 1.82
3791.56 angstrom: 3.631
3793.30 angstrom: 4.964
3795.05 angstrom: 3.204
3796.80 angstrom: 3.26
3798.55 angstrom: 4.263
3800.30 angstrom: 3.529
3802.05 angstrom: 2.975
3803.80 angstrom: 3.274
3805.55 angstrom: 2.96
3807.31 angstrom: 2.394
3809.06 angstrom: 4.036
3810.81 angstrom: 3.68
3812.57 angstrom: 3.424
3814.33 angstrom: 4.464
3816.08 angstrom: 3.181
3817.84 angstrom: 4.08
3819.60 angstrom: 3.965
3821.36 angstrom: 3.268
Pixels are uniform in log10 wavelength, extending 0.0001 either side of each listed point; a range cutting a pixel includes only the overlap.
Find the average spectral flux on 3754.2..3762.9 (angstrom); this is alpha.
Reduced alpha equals 4.23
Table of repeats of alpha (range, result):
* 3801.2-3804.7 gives 3.13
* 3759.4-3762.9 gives 4.52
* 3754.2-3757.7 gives 3.72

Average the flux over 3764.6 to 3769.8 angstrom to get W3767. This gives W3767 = 4.42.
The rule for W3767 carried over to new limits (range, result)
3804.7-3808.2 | 2.68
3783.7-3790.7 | 2.03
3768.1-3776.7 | 3.04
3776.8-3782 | 4.34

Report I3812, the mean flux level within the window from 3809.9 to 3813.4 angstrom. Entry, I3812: 3.56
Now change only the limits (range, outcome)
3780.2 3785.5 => 3.94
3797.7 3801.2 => 3.89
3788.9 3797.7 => 3.36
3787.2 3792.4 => 1.87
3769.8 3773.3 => 3.07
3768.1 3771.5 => 4.18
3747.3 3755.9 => 4.31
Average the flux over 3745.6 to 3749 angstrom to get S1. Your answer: 4.23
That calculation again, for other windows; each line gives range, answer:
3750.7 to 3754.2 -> 4.54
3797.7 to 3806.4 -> 3.4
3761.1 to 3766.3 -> 4.09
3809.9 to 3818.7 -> 3.77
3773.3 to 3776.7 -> 2.58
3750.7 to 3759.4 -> 4.24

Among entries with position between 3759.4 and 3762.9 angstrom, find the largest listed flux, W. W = 5.317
